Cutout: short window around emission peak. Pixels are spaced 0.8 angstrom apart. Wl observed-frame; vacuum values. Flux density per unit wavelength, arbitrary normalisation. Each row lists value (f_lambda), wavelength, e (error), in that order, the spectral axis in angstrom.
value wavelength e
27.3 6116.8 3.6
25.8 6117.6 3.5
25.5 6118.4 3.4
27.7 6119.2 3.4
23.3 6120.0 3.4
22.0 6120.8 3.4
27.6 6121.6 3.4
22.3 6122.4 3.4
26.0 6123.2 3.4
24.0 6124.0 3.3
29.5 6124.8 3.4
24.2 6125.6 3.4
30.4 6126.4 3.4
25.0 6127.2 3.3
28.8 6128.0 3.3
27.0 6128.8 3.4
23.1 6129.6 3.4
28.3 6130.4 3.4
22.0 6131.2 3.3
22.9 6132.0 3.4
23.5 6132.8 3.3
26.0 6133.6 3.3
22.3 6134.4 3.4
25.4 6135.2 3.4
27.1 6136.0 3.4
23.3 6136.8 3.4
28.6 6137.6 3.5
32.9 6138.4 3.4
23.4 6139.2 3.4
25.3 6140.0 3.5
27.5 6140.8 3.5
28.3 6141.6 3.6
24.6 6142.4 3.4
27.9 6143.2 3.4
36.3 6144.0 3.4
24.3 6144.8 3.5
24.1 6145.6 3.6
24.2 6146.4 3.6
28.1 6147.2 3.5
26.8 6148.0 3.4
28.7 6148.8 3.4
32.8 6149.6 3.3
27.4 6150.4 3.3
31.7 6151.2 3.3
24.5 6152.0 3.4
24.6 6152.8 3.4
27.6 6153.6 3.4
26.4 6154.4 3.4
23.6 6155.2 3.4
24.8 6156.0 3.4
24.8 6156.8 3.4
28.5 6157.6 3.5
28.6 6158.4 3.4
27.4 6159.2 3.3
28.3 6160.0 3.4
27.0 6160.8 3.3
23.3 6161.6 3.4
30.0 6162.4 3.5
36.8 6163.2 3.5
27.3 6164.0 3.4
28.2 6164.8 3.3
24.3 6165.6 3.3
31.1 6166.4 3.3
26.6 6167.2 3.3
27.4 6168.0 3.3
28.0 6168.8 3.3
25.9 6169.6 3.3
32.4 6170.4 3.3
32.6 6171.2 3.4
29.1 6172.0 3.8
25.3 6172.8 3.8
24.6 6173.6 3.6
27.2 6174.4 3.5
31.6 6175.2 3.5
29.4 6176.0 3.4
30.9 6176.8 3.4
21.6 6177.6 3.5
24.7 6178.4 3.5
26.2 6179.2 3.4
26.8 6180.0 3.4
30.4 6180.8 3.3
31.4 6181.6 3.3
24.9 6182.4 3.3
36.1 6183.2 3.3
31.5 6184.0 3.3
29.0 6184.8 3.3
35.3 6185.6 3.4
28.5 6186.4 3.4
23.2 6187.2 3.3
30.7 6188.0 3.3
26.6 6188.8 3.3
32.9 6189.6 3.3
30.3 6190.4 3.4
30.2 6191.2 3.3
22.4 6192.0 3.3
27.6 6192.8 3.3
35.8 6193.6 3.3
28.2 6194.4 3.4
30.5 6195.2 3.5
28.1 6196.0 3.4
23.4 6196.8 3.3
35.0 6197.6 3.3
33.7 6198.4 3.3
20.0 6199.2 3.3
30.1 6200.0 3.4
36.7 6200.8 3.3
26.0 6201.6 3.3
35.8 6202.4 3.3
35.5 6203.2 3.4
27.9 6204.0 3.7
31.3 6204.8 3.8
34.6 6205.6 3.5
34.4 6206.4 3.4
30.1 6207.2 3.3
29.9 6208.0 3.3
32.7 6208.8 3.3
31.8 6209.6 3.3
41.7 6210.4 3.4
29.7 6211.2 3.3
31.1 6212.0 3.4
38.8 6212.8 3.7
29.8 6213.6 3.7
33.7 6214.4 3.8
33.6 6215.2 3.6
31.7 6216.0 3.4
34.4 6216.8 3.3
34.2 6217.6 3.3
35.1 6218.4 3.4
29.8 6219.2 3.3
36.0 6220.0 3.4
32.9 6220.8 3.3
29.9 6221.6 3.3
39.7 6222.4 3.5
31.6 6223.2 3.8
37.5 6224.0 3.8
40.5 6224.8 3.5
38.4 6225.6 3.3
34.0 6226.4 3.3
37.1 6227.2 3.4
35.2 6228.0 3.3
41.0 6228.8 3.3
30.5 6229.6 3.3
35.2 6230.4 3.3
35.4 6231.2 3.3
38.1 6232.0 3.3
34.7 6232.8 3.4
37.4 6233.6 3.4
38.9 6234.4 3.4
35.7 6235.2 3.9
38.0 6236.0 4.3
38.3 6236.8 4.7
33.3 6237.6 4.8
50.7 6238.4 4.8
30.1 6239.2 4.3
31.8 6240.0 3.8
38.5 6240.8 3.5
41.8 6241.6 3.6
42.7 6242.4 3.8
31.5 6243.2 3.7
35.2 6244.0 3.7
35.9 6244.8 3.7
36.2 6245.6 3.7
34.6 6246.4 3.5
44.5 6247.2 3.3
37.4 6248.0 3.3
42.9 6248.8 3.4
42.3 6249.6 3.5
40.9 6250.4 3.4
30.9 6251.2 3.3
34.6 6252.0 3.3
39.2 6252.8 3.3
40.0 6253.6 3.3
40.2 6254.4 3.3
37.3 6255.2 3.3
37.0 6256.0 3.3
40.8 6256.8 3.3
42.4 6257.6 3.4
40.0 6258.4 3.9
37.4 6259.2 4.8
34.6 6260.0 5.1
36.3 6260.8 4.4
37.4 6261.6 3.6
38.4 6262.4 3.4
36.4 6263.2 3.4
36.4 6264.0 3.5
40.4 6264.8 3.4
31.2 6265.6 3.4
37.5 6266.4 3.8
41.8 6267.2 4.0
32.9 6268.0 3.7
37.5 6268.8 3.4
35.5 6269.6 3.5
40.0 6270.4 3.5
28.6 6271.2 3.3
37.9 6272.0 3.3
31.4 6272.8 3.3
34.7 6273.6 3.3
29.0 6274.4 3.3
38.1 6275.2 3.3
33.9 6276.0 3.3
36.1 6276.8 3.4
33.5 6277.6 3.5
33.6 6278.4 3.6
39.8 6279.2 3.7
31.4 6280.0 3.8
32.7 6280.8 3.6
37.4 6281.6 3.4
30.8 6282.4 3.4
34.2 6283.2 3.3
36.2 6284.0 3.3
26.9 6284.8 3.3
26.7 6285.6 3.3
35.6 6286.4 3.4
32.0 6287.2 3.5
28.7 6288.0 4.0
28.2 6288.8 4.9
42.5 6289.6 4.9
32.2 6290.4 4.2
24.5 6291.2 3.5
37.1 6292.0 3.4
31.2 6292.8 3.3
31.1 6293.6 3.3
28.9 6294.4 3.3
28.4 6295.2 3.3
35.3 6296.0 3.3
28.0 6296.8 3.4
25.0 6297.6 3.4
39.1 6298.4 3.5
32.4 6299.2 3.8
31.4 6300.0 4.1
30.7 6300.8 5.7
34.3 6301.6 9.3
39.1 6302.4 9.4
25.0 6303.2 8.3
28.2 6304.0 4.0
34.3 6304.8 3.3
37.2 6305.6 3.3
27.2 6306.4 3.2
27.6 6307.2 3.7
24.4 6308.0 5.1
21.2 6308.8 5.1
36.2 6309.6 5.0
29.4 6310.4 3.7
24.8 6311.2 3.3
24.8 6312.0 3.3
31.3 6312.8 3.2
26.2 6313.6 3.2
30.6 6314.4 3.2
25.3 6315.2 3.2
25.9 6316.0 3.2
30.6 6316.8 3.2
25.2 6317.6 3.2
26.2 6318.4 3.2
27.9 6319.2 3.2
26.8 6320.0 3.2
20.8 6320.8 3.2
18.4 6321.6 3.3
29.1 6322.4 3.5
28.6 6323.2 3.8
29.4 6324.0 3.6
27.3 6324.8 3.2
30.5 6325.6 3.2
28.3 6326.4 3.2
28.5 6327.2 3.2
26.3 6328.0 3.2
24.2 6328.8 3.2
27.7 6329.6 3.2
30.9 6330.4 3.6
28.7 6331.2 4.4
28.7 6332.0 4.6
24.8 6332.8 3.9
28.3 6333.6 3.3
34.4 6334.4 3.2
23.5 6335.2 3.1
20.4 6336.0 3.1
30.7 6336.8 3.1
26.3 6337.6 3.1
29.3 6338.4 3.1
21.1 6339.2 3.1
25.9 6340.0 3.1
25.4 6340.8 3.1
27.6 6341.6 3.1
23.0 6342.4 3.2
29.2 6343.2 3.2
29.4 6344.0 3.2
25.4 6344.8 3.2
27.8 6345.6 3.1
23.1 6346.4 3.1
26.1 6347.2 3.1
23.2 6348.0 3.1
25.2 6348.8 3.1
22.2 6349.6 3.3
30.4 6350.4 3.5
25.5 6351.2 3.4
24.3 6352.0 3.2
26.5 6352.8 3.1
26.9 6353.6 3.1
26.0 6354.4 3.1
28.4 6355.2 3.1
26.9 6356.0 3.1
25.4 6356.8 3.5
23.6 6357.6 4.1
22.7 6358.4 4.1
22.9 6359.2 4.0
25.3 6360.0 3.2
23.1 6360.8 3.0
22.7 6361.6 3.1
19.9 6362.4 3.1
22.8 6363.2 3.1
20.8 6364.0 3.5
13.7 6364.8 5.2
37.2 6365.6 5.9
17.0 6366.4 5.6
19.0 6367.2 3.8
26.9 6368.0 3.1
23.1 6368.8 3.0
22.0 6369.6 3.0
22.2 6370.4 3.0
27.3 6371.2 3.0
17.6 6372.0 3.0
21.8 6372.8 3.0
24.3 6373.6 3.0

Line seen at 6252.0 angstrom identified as C III] 1909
